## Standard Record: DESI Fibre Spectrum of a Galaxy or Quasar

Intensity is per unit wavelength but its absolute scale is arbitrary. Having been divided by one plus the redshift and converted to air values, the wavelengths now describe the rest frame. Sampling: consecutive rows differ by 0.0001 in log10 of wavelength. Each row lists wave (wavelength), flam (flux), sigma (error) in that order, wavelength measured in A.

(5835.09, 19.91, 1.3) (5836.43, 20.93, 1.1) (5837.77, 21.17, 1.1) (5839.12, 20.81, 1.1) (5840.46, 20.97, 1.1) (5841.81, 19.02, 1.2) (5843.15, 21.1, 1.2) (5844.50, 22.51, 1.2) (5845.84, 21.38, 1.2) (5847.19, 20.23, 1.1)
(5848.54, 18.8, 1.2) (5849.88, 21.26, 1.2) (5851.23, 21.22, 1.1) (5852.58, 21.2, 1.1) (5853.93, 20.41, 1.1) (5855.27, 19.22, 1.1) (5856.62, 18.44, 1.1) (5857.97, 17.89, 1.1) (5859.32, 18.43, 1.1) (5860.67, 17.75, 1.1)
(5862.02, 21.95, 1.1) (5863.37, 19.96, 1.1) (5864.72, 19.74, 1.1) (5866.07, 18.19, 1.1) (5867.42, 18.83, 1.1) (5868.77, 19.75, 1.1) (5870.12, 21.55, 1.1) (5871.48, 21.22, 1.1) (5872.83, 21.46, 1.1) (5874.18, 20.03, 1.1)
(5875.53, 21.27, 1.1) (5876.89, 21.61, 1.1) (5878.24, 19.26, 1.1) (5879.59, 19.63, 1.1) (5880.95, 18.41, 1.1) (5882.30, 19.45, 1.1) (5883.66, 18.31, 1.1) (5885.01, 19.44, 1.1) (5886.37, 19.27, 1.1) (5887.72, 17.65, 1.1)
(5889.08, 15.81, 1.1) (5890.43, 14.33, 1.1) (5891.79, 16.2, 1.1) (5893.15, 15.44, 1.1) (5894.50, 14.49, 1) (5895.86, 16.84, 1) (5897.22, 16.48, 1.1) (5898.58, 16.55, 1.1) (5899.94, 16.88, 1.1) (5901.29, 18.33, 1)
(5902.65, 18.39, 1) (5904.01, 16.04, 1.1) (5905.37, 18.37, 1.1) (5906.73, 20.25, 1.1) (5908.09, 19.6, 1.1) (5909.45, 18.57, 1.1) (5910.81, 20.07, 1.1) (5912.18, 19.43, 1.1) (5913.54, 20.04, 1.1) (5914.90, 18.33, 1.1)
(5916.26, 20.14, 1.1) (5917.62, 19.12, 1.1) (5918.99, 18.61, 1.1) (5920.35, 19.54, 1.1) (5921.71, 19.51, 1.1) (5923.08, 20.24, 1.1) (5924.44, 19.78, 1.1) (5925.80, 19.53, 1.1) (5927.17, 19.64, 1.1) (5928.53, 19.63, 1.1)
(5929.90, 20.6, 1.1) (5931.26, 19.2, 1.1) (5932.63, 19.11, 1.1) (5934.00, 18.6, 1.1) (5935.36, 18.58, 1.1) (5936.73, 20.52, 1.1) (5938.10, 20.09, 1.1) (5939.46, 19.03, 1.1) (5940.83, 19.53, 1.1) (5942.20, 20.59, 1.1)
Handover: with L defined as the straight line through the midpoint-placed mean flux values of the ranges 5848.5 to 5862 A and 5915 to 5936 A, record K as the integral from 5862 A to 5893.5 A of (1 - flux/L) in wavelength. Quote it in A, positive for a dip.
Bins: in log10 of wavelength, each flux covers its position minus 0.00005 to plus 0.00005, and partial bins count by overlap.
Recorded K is 0.8 A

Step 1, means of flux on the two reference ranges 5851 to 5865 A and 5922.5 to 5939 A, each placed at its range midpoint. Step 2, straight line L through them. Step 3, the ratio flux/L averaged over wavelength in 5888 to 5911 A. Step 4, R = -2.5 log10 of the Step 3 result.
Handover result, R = 0.14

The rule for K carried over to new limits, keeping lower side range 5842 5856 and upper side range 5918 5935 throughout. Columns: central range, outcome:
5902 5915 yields 0.54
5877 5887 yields 0.45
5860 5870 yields 0.42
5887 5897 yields 2.07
